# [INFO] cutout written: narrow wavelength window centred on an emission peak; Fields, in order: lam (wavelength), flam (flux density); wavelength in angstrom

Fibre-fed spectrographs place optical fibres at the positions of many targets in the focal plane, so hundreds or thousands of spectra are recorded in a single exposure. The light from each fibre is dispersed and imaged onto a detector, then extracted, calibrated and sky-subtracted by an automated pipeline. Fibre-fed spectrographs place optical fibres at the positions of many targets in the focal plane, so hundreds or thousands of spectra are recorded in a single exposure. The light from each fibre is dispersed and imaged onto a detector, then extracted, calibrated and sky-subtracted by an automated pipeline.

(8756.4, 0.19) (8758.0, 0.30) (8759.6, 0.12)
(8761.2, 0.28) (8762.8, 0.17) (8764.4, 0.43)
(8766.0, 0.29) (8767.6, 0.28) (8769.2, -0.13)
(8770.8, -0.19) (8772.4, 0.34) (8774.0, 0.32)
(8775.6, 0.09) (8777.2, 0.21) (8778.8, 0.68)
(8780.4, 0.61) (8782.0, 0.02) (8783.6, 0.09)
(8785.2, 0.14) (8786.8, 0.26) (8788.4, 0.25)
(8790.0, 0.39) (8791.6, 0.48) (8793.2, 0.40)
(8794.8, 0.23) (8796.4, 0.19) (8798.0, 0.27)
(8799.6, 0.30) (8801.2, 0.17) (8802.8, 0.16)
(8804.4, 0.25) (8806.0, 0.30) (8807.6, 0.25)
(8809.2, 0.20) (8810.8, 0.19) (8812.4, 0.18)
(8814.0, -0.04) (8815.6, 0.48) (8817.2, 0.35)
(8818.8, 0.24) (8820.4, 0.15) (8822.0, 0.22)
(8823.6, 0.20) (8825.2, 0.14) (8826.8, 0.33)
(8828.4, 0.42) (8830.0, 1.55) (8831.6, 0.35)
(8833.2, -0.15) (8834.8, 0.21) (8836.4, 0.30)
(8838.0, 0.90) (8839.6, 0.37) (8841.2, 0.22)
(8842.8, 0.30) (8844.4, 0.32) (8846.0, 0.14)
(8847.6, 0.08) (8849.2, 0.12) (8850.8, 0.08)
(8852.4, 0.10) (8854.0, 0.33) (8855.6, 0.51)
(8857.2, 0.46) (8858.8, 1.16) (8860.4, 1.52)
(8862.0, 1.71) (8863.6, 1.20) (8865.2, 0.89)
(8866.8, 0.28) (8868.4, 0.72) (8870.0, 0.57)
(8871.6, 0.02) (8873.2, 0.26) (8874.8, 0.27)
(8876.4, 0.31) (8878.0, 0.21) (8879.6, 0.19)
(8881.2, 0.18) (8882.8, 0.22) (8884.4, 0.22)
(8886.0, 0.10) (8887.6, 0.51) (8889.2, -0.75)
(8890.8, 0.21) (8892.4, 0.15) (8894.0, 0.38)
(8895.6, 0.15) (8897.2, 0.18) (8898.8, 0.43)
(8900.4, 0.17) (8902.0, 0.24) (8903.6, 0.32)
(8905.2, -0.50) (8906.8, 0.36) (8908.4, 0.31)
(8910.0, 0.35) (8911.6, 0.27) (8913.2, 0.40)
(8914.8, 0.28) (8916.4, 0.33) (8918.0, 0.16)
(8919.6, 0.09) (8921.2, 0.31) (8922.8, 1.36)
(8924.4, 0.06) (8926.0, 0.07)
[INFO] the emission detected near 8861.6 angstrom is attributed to Hbeta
